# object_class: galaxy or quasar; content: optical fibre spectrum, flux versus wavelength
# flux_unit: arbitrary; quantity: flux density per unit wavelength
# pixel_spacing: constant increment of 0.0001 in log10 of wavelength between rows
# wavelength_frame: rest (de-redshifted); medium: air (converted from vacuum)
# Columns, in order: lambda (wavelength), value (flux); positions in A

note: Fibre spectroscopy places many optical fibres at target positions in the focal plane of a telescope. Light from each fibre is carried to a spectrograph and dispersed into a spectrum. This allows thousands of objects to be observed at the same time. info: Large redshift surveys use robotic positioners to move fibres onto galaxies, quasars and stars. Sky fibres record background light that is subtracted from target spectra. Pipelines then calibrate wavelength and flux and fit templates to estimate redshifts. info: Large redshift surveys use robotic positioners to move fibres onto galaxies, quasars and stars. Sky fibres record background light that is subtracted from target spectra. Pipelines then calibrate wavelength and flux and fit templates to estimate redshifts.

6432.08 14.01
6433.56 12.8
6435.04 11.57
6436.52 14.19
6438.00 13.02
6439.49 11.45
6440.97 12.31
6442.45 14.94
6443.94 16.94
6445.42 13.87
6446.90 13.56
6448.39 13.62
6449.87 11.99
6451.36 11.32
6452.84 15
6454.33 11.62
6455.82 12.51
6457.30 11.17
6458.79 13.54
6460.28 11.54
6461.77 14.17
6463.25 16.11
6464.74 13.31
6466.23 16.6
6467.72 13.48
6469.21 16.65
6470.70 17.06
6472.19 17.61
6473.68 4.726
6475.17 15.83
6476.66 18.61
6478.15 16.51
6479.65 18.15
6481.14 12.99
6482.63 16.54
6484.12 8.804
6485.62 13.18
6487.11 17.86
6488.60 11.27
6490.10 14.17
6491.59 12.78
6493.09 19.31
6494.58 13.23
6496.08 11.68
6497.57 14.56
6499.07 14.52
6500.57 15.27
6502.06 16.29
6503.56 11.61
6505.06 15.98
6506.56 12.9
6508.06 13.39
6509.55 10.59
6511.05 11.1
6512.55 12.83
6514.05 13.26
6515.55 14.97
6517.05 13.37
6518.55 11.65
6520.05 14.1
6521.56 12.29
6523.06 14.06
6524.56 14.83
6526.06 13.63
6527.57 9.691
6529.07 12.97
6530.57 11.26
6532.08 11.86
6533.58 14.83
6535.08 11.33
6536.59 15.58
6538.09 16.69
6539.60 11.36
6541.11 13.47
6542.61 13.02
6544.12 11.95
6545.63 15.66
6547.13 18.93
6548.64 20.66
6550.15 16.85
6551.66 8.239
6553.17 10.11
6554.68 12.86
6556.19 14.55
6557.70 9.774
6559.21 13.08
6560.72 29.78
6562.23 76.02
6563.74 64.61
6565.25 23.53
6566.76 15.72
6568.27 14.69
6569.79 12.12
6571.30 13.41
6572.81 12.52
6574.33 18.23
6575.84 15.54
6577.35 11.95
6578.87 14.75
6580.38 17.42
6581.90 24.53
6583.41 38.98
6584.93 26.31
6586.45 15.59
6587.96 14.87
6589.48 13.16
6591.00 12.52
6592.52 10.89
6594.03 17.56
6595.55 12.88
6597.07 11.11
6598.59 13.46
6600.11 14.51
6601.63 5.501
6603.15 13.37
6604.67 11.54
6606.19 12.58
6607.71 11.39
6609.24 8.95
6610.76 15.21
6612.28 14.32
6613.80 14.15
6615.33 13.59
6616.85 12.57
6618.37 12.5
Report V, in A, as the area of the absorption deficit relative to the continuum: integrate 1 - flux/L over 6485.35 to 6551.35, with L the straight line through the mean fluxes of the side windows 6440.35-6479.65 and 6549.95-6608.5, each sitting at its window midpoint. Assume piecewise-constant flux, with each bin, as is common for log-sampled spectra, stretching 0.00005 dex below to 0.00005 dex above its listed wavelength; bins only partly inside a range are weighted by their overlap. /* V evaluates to 9.0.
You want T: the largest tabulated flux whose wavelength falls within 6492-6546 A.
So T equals 19.31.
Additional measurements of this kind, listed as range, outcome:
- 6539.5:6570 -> 76.02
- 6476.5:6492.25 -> 18.61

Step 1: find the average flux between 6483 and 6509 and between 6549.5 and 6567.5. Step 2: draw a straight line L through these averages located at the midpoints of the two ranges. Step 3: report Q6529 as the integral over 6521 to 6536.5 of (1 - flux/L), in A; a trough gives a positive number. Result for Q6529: 5.33 A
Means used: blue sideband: 13.9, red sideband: 24.7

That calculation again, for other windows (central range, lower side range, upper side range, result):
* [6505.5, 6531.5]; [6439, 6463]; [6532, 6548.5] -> 2.42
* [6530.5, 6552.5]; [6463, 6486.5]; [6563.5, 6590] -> 4.63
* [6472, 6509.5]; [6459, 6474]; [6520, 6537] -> -1.04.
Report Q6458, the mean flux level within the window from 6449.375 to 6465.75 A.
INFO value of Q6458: 13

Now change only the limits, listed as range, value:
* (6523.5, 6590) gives 18.1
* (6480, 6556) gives 13.6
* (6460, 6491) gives 14.6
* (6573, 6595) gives 17.8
